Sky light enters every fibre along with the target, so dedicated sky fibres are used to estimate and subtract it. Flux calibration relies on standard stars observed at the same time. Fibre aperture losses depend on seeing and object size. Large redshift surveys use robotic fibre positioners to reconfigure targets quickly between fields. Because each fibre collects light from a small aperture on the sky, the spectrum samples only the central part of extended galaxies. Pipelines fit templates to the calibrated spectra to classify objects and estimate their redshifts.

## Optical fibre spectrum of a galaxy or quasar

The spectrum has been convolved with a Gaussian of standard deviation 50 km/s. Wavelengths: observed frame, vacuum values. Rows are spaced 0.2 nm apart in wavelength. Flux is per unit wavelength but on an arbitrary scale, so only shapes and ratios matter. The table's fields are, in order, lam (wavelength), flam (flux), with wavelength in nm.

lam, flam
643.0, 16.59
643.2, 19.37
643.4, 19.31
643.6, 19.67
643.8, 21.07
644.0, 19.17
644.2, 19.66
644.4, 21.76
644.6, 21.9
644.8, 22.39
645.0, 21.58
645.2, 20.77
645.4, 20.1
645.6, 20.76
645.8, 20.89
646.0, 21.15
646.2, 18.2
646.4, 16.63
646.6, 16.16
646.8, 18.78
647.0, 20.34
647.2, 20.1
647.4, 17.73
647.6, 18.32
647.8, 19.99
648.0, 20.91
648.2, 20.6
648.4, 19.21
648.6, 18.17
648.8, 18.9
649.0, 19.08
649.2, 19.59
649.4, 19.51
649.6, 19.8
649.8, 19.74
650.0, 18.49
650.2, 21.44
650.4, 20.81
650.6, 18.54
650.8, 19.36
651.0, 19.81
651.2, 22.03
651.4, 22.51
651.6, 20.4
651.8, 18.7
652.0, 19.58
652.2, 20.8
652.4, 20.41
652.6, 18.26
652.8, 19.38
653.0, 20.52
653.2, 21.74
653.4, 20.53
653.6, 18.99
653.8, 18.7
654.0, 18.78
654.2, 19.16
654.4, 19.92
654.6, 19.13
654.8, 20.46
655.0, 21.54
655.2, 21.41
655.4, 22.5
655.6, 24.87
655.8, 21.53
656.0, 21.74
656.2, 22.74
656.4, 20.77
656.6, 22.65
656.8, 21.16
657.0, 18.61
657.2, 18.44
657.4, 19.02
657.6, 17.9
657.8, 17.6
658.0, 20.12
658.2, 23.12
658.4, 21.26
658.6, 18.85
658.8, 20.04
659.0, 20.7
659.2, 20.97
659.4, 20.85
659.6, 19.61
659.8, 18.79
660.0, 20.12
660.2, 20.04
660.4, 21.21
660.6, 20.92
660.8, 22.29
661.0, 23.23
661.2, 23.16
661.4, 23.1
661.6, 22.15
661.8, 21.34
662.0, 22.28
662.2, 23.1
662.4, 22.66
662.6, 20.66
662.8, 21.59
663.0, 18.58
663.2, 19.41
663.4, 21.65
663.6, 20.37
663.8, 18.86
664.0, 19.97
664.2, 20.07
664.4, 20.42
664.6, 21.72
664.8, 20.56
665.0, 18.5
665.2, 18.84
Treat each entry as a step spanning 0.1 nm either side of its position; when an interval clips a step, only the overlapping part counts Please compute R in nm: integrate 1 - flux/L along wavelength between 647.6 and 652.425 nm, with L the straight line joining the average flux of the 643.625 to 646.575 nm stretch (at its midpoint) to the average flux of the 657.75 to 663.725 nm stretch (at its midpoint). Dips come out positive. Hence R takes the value 0.15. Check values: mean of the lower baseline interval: 20.3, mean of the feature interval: 19.9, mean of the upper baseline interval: 21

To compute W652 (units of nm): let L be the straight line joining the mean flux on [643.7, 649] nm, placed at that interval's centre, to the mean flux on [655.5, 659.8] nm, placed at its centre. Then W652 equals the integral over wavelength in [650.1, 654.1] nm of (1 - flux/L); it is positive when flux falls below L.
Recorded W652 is 0.024 nm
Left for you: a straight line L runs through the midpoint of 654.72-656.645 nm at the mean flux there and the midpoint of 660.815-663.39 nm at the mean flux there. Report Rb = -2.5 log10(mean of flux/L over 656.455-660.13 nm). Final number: 0.100 mag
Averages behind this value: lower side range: 22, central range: 20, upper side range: 21.8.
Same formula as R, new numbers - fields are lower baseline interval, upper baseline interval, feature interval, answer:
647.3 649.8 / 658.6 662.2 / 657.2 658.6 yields 0.08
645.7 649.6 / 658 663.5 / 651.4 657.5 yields -0.07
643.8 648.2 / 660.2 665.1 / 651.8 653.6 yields 0.04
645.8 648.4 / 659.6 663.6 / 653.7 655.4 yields 0.02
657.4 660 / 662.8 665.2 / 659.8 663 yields -0.27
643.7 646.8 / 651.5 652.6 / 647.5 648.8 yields 0.03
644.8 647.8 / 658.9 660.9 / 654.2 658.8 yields -0.08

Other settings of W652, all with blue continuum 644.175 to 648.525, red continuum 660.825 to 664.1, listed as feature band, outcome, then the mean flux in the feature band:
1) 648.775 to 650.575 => 0.05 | 19.7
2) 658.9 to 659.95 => 0.05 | 20.2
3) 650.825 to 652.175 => -0.01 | 20.5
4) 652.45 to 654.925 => 0.11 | 19.7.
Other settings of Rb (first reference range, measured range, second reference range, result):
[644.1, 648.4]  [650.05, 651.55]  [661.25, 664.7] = -0.02 mag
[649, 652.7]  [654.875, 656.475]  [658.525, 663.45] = -0.08 mag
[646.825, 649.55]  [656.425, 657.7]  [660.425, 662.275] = 0.09 mag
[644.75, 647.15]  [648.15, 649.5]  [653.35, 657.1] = 0.05 mag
